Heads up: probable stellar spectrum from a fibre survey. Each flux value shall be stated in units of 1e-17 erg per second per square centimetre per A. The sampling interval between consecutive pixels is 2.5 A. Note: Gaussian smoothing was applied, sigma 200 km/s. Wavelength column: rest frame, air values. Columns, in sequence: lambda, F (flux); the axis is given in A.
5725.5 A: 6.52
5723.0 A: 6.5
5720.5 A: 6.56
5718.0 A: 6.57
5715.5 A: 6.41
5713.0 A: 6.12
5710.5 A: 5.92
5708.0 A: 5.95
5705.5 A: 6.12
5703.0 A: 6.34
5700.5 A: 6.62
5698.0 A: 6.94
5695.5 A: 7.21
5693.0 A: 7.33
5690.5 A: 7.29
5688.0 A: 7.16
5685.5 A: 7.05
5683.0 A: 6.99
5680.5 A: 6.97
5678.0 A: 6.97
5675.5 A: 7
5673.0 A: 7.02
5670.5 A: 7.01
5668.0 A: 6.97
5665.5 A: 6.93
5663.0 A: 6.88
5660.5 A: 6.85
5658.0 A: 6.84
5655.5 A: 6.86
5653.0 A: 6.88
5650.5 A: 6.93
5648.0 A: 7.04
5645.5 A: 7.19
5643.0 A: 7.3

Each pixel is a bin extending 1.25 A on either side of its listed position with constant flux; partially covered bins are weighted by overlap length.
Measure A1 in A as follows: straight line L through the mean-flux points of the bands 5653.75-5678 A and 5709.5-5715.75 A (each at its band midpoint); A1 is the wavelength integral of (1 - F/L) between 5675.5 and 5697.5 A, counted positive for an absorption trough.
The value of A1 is -1.81 A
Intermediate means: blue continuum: 6.93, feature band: 7.11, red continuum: 6.12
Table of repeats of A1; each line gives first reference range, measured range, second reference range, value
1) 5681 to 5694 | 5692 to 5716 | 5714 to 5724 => 1.1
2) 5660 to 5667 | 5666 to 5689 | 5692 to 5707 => -0.6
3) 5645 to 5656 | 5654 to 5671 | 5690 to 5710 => 0.0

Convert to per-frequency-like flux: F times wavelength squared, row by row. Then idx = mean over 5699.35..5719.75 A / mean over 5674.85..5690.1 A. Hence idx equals 0.90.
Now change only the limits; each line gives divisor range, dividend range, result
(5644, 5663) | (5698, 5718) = 0.92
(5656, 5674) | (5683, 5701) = 1.03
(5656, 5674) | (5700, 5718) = 0.91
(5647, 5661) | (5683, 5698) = 1.05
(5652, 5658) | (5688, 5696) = 1.07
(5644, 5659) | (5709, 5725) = 0.93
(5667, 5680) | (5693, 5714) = 0.93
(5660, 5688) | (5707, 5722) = 0.91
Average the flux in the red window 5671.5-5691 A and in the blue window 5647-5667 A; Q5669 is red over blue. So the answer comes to 1.0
